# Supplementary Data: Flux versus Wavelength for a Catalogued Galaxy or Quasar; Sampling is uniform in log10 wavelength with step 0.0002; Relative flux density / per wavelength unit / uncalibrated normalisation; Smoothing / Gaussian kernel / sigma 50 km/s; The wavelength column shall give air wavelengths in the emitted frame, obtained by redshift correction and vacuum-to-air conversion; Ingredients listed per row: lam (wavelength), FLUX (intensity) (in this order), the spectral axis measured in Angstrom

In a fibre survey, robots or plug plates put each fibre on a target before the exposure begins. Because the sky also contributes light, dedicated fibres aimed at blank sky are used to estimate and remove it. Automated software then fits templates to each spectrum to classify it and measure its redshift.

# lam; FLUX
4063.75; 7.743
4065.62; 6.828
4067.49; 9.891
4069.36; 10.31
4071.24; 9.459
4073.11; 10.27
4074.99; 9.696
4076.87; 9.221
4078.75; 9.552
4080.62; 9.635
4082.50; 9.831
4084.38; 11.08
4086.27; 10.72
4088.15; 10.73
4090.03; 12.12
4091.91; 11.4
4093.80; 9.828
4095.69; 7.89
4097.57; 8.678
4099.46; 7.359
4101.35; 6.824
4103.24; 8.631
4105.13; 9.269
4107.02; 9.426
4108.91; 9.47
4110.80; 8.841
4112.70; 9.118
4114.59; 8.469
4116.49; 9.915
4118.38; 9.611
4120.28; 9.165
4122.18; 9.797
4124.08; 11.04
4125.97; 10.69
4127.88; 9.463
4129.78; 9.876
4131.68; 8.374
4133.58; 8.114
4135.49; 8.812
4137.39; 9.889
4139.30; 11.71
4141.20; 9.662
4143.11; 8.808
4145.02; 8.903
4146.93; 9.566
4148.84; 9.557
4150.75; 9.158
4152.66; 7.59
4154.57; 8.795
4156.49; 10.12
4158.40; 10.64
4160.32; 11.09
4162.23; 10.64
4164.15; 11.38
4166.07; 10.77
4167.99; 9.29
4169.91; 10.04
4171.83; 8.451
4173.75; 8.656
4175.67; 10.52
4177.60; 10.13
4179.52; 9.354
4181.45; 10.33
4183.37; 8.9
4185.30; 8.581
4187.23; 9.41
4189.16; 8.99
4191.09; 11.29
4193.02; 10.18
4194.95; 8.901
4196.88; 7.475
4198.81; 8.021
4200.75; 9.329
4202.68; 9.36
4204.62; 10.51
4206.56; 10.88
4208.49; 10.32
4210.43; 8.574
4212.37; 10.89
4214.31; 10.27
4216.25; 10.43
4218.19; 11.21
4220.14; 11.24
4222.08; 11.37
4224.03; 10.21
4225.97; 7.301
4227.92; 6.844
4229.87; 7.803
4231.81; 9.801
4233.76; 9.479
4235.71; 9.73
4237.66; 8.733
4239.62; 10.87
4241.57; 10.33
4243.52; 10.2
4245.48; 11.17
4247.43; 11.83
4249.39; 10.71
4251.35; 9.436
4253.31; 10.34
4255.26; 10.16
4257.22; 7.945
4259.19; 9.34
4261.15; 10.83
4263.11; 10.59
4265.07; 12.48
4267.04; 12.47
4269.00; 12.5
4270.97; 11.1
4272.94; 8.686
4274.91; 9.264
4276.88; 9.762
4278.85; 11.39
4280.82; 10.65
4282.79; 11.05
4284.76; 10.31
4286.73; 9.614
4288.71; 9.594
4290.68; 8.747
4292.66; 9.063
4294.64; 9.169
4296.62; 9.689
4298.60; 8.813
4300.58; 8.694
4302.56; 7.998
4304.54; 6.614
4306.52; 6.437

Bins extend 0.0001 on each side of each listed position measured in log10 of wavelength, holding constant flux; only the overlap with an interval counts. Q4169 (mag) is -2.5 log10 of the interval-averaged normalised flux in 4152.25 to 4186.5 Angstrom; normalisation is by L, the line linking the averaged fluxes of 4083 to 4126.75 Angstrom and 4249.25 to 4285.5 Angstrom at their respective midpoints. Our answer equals 0.02 mag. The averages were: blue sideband 9.57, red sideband 10.5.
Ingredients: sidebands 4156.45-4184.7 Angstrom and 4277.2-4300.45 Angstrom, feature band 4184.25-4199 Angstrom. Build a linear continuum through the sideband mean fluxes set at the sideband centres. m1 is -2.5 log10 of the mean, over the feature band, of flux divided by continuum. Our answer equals 0.091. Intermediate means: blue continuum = 10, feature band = 9.16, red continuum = 9.78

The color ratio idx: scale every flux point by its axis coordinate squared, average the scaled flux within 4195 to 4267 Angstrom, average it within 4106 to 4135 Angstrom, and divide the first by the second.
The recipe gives 1.1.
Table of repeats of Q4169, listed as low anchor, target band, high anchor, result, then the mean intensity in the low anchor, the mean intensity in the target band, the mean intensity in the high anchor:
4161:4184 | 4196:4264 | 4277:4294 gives 0.016 mag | 9.9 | 9.82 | 10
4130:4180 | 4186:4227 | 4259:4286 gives 0.036 mag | 9.62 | 9.81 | 10.8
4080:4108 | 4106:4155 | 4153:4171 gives 0.058 mag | 9.56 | 9.38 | 10.2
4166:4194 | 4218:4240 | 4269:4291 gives 0.049 mag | 9.62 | 9.45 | 10.2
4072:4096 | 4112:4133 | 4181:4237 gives 0.048 mag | 10.2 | 9.58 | 9.56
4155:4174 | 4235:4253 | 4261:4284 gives 0.036 mag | 10.1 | 10.3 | 10.9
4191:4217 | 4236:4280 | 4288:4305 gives -0.145 mag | 9.69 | 10.4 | 8.76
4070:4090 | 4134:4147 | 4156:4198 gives 0.038 mag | 10.1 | 9.56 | 9.77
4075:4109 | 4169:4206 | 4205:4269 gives 0.061 mag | 9.54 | 9.41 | 10.2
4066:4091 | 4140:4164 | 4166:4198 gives 0.001 mag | 10.1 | 9.63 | 9.44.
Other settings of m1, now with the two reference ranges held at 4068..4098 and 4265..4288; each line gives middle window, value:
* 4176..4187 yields 0.09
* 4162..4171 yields -0.01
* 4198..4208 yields 0.08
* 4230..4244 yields 0.09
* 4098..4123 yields 0.14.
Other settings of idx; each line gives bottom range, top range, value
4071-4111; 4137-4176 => 1.05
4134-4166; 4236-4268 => 1.12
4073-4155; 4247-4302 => 1.15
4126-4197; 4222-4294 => 1.09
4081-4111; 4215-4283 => 1.15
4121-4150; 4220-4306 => 1.09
